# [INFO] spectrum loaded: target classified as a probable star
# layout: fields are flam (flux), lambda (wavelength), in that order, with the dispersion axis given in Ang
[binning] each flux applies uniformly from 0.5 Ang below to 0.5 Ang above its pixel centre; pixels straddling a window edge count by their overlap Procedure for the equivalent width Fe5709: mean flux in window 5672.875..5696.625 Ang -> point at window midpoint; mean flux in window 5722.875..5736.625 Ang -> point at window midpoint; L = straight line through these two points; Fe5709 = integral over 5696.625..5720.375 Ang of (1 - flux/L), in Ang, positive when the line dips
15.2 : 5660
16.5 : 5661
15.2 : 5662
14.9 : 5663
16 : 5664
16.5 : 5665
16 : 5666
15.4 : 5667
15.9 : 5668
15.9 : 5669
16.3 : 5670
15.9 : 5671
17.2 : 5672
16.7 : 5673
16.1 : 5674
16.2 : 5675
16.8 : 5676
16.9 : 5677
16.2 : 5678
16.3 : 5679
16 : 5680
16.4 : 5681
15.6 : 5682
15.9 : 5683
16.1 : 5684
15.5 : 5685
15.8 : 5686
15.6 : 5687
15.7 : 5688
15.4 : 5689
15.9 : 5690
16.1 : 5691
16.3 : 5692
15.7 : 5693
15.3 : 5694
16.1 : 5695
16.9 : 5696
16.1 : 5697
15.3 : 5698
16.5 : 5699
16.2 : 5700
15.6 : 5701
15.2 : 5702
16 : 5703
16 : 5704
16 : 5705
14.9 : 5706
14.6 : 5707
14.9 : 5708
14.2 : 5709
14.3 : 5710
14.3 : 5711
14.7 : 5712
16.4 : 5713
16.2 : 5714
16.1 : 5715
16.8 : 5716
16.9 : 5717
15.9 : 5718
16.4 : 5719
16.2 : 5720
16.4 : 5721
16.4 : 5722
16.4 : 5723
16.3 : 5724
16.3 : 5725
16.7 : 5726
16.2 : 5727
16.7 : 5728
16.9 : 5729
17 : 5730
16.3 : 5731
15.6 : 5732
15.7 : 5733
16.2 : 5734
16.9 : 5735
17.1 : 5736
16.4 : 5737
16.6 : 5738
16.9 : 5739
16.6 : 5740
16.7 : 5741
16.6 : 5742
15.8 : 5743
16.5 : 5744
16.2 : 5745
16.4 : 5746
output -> 0.9 Ang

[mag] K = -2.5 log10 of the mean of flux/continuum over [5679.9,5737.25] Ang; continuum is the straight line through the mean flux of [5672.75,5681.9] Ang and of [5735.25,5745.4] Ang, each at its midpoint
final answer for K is 0.03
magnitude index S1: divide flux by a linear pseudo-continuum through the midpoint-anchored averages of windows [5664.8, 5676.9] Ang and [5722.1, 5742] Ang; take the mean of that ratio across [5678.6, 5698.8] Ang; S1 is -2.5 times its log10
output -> 0.03 mag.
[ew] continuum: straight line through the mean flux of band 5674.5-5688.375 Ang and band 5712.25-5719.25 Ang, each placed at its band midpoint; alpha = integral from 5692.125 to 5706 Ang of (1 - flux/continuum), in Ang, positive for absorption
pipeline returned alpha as 0.3 Ang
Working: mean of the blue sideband 16.1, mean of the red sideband 16.3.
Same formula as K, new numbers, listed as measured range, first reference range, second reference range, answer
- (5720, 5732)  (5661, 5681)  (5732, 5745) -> 0.00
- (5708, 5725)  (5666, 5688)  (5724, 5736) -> 0.03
